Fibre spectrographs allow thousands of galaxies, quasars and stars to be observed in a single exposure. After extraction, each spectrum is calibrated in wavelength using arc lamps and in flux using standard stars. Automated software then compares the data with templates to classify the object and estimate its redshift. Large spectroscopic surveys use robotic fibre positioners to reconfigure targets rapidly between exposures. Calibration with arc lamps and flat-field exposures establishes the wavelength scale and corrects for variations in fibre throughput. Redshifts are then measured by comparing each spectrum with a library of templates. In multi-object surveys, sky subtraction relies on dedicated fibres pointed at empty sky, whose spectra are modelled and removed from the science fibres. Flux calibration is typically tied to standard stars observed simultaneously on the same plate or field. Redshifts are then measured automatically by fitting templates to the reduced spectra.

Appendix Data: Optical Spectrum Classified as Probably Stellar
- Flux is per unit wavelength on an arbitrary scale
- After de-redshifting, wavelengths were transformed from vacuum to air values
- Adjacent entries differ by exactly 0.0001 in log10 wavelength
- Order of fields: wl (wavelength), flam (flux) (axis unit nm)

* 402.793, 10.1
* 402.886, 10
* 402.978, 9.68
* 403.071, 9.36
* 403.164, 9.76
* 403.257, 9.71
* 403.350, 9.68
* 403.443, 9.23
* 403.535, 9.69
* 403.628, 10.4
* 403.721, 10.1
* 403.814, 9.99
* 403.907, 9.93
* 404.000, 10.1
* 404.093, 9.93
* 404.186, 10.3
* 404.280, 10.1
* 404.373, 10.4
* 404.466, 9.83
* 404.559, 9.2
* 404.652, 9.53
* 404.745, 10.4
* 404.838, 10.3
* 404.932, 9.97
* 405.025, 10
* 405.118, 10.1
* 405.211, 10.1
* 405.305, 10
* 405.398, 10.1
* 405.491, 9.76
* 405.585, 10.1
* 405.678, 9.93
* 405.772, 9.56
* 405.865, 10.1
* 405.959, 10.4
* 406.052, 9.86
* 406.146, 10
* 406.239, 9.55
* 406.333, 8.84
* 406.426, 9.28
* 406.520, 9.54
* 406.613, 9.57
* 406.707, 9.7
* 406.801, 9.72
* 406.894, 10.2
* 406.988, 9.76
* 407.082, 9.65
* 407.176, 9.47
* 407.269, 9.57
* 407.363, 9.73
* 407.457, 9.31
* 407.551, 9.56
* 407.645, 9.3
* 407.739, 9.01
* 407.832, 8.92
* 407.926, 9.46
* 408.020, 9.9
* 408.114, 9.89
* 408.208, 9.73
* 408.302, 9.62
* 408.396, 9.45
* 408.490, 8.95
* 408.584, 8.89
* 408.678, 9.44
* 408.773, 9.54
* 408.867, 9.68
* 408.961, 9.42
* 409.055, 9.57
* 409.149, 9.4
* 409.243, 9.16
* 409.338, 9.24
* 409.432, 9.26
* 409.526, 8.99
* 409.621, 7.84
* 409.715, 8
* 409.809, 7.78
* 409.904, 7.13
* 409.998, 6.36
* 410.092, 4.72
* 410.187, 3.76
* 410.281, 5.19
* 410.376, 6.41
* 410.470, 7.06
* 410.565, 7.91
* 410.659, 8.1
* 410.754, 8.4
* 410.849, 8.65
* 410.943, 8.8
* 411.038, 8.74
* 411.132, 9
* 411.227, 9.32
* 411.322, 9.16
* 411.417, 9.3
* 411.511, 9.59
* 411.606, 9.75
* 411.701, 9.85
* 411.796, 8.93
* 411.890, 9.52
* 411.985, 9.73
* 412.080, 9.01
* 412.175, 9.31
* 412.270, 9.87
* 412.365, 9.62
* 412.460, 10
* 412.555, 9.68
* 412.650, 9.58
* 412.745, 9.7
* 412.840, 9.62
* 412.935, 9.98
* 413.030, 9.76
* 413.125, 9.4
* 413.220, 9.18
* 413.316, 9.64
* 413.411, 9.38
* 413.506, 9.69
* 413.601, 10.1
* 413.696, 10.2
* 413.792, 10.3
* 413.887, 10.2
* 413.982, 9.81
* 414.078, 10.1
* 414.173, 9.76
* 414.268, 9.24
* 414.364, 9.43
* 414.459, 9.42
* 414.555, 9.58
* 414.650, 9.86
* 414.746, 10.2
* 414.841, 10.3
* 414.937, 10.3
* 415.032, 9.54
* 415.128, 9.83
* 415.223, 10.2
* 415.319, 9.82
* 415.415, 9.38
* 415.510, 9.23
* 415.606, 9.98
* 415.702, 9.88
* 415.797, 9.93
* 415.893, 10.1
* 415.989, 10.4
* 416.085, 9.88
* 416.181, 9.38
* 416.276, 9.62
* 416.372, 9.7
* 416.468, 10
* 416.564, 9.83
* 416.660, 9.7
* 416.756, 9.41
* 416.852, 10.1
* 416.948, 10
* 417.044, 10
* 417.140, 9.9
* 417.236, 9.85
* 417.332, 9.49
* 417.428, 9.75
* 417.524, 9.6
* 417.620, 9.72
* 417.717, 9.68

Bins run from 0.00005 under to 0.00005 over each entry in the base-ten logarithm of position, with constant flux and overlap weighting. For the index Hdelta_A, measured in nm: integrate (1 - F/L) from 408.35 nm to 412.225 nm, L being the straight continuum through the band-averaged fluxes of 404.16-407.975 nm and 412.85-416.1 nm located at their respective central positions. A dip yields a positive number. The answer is 0.51 nm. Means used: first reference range 9.76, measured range 8.5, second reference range 9.82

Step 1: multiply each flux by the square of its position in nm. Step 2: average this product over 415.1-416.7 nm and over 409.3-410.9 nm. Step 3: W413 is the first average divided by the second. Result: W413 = 1.4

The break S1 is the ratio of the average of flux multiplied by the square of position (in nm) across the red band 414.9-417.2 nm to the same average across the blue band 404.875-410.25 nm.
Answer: 1.11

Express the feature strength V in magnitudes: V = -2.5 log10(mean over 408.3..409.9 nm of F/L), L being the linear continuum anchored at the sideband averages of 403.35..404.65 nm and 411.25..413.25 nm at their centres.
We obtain 0.08 mag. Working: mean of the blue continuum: 9.92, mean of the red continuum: 9.55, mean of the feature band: 9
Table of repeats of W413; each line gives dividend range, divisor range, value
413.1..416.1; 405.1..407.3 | 1.05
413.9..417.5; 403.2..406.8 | 1.05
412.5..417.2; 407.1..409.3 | 1.07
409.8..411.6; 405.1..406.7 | 0.80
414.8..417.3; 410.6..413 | 1.08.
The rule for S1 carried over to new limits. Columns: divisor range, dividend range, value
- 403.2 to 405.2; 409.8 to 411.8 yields 0.82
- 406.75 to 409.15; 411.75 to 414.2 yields 1.05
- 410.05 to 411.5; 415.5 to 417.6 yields 1.31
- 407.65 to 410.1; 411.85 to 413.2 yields 1.10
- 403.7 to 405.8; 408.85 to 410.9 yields 0.80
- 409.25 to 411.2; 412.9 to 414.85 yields 1.31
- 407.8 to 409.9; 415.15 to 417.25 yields 1.11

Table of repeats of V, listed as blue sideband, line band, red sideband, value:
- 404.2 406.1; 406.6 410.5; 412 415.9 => 0.135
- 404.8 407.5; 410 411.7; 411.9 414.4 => 0.228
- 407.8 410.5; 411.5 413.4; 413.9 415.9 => -0.045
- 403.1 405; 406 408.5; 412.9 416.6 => 0.038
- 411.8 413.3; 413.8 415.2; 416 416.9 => -0.020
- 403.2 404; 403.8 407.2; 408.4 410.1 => -0.048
